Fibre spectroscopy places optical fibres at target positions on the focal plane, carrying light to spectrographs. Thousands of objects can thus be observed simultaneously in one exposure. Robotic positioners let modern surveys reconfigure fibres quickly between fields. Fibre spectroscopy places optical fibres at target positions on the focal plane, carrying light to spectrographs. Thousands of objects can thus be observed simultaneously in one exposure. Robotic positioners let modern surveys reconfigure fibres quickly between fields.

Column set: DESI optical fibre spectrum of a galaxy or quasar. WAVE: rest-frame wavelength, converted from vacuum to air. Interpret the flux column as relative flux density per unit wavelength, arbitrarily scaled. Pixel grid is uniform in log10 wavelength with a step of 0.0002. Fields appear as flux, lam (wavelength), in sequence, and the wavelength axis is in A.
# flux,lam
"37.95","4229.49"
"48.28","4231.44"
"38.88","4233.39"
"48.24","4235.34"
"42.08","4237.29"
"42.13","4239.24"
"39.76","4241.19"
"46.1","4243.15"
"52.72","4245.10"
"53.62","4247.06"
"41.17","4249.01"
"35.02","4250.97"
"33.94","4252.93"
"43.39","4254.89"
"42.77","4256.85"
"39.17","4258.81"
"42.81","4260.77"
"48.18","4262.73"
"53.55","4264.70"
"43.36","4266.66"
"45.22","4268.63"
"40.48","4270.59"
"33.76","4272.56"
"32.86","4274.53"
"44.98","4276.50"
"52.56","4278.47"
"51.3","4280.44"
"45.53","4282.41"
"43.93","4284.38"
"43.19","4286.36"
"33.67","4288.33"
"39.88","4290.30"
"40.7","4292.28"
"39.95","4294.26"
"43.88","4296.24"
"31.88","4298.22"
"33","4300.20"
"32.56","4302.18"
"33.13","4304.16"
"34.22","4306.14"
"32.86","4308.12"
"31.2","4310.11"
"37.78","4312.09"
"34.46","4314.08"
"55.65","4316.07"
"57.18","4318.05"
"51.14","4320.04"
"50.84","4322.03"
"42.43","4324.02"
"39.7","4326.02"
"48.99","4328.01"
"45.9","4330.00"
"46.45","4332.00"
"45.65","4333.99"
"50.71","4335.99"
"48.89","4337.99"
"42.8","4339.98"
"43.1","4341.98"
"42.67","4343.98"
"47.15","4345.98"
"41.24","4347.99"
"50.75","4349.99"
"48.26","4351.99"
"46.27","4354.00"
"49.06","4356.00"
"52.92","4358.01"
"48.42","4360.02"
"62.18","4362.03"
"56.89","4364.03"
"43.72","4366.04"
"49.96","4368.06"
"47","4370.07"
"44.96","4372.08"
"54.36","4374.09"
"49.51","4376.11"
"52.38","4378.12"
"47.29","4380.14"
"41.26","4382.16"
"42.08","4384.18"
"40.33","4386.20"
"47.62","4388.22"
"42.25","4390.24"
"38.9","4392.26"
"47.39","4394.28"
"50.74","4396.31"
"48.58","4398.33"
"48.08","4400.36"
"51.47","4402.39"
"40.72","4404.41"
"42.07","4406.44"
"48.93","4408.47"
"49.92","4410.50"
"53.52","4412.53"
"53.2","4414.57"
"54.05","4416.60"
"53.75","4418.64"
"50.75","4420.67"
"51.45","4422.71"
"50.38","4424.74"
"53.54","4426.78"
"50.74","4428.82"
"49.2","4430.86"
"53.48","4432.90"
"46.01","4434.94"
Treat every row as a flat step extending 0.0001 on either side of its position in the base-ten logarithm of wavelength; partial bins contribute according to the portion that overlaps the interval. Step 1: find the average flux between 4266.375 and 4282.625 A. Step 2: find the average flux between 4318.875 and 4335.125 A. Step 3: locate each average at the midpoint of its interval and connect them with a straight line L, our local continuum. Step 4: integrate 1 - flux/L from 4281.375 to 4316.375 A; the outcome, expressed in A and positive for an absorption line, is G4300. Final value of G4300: 5.4 A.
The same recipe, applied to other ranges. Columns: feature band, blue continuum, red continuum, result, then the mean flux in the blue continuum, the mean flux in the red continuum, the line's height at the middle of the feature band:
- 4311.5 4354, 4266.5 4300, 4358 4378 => 0.51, 41.3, 51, 47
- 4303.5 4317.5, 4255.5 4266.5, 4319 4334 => 2.54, 45.1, 46.5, 46.1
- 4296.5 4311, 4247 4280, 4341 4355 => 3.55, 42.6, 45.6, 44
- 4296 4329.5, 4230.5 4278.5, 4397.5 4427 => 3.73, 43.2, 49.9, 45.7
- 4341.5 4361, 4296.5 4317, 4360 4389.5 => -1.29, 35.9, 48.5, 44.1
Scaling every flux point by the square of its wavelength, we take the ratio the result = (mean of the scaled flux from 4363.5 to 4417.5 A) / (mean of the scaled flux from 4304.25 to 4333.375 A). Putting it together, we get 1.14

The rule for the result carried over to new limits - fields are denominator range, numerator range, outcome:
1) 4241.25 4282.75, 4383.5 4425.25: 1.17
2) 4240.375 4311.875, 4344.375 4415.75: 1.23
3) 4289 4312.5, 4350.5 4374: 1.44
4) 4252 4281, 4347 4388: 1.18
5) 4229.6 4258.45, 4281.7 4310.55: 0.89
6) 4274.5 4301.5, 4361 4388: 1.22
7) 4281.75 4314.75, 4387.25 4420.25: 1.37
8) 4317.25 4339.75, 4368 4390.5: 1.00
